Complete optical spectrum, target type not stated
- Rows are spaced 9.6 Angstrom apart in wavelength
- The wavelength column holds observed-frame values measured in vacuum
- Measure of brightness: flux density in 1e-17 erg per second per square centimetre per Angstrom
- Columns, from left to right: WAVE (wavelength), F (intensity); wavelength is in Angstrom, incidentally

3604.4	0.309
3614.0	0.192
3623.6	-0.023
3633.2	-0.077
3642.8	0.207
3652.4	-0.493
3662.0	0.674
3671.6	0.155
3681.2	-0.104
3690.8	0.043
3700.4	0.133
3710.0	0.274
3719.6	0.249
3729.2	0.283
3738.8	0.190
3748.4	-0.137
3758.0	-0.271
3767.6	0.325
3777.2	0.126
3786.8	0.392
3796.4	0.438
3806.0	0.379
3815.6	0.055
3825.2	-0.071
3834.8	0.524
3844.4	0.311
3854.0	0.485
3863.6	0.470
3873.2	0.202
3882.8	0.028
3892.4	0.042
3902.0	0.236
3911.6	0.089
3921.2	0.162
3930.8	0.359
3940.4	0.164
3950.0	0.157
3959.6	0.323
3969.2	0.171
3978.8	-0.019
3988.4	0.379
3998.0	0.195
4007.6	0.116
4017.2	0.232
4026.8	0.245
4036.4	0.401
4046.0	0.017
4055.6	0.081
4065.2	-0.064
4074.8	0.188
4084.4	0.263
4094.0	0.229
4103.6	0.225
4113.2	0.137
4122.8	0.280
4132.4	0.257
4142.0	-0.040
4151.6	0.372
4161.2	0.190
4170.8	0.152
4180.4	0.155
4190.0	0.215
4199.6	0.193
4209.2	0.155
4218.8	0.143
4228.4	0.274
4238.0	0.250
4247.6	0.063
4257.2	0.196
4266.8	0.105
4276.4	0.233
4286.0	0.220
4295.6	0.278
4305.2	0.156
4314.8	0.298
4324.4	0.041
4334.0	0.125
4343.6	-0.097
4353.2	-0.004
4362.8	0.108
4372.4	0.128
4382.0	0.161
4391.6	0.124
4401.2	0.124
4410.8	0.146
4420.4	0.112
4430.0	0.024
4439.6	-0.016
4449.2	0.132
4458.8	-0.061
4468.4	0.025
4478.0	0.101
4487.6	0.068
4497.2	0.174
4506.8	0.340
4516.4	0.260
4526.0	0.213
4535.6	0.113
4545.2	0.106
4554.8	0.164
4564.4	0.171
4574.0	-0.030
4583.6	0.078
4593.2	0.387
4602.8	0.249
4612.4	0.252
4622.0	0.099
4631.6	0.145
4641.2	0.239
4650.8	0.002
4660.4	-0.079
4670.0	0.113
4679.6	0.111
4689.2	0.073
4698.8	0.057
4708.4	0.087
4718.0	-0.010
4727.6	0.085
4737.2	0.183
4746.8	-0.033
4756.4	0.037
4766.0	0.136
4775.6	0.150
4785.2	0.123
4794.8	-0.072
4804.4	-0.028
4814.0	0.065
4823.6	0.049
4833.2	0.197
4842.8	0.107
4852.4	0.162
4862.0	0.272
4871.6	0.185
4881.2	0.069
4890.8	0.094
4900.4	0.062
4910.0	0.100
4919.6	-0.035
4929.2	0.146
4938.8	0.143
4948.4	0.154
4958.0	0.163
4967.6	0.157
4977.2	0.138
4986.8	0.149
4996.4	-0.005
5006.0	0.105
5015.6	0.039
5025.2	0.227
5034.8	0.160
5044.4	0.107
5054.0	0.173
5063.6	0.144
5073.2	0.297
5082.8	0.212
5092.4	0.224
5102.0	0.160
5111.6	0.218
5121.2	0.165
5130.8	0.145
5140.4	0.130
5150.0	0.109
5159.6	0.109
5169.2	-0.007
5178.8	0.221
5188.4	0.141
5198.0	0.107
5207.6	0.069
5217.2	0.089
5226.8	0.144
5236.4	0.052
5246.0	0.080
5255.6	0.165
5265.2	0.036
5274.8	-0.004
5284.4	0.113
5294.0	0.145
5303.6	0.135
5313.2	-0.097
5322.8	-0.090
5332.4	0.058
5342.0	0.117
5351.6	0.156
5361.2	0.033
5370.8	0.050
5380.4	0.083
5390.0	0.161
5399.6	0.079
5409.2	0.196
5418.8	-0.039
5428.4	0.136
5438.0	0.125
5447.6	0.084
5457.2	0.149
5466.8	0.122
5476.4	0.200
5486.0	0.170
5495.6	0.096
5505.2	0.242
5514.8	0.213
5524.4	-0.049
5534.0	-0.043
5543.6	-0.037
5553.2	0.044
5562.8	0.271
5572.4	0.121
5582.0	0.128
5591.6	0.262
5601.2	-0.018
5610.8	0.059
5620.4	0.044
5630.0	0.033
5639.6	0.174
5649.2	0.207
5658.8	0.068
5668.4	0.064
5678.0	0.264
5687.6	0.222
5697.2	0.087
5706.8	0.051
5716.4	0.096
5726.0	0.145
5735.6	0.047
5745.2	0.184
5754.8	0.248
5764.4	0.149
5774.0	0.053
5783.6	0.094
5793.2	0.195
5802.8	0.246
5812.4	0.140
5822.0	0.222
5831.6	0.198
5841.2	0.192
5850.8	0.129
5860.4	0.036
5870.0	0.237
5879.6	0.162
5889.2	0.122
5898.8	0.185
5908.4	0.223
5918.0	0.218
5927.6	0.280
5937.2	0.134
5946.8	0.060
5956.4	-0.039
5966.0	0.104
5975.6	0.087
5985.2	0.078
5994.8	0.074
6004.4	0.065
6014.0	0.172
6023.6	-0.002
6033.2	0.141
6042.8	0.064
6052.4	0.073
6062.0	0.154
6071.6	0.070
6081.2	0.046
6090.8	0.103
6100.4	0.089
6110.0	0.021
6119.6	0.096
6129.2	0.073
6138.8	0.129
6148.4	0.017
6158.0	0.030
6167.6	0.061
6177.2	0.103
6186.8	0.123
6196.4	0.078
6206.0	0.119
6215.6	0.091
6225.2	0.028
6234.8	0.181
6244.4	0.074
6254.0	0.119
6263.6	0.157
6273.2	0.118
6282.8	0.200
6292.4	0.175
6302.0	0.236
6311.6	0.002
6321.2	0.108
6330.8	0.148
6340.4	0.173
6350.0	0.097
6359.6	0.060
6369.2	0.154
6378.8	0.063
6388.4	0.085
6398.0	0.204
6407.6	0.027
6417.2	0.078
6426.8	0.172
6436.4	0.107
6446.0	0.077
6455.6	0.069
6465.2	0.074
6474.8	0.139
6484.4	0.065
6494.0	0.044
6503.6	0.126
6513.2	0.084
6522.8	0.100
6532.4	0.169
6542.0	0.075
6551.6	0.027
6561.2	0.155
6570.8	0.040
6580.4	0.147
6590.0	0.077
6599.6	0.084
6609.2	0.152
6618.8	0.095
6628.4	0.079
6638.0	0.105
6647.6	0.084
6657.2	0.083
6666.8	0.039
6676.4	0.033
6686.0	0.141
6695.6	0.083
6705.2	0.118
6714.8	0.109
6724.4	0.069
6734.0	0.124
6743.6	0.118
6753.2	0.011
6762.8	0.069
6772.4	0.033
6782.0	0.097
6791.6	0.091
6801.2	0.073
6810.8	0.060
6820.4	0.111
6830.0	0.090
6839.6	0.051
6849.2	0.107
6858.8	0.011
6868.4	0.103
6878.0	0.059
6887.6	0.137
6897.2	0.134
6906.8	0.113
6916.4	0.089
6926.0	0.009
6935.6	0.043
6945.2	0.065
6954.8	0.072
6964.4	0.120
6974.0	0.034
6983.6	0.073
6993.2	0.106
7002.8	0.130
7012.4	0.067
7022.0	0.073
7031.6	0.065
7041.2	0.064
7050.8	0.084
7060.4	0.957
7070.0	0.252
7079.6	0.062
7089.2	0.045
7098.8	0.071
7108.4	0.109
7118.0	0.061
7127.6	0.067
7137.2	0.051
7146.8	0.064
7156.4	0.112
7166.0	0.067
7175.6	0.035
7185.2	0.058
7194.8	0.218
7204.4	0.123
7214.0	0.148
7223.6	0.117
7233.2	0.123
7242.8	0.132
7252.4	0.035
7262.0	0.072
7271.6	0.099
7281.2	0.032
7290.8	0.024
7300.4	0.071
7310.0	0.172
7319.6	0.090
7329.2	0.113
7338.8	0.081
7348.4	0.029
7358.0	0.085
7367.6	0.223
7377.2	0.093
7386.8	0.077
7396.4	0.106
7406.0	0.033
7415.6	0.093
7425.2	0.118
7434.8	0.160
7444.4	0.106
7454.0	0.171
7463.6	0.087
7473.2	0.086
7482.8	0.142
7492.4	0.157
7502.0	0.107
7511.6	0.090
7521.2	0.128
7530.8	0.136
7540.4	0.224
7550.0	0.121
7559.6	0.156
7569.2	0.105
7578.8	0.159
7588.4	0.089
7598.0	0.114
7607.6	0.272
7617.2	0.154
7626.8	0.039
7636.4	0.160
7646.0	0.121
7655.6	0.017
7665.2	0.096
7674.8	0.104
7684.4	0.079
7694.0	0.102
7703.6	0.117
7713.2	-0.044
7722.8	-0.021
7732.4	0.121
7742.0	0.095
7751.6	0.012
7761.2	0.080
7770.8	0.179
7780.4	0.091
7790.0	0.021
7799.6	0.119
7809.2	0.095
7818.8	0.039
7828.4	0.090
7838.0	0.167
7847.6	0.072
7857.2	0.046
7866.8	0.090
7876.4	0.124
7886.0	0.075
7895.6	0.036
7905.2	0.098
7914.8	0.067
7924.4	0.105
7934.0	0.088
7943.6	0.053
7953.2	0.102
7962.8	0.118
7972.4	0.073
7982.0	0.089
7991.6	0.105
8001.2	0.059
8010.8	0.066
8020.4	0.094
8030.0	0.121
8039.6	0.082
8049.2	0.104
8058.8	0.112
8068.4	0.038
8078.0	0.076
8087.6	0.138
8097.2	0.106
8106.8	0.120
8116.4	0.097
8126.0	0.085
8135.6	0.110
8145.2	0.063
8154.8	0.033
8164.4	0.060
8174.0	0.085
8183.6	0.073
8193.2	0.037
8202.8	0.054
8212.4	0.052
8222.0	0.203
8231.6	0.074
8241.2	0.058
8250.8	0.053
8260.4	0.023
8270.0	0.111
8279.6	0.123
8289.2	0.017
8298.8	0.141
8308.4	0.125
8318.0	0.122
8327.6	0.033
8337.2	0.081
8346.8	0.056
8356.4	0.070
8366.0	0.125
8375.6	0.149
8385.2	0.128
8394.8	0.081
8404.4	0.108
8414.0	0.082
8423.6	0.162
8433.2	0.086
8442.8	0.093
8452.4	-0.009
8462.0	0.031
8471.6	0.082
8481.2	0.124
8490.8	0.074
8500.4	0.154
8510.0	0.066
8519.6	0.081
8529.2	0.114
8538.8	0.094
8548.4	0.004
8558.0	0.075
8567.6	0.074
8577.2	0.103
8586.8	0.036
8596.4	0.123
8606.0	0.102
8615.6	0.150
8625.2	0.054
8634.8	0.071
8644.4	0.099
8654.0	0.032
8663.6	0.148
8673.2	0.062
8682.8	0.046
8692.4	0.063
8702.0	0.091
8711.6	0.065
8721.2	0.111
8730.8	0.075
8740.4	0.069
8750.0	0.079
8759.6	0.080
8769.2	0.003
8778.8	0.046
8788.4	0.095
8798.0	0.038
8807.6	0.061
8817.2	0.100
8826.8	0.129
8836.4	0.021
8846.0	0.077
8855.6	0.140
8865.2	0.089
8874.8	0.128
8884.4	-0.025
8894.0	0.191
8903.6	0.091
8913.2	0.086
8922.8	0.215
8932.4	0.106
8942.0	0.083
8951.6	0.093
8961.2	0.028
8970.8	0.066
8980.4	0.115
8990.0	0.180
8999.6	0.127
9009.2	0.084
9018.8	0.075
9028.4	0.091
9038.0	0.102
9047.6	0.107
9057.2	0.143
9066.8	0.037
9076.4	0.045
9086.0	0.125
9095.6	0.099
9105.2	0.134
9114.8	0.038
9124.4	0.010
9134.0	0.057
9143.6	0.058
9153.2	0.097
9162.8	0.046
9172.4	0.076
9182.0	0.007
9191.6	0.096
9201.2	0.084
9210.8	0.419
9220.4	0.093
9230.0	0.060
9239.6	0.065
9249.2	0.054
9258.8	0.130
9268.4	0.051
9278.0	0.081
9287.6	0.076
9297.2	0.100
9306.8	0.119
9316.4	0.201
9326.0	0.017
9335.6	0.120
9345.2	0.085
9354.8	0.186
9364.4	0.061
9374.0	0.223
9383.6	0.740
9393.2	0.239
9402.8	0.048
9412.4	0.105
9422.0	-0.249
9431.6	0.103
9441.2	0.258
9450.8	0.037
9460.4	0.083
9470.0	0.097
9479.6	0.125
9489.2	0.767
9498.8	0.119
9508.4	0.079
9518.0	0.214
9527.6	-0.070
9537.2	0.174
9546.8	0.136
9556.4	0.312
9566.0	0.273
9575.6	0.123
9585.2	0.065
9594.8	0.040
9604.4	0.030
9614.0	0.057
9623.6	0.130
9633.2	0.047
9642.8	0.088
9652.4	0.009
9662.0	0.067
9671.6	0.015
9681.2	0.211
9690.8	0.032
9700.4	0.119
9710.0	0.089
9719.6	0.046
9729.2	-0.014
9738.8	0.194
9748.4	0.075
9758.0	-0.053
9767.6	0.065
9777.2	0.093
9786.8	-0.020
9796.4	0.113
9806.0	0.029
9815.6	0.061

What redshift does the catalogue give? 0.894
